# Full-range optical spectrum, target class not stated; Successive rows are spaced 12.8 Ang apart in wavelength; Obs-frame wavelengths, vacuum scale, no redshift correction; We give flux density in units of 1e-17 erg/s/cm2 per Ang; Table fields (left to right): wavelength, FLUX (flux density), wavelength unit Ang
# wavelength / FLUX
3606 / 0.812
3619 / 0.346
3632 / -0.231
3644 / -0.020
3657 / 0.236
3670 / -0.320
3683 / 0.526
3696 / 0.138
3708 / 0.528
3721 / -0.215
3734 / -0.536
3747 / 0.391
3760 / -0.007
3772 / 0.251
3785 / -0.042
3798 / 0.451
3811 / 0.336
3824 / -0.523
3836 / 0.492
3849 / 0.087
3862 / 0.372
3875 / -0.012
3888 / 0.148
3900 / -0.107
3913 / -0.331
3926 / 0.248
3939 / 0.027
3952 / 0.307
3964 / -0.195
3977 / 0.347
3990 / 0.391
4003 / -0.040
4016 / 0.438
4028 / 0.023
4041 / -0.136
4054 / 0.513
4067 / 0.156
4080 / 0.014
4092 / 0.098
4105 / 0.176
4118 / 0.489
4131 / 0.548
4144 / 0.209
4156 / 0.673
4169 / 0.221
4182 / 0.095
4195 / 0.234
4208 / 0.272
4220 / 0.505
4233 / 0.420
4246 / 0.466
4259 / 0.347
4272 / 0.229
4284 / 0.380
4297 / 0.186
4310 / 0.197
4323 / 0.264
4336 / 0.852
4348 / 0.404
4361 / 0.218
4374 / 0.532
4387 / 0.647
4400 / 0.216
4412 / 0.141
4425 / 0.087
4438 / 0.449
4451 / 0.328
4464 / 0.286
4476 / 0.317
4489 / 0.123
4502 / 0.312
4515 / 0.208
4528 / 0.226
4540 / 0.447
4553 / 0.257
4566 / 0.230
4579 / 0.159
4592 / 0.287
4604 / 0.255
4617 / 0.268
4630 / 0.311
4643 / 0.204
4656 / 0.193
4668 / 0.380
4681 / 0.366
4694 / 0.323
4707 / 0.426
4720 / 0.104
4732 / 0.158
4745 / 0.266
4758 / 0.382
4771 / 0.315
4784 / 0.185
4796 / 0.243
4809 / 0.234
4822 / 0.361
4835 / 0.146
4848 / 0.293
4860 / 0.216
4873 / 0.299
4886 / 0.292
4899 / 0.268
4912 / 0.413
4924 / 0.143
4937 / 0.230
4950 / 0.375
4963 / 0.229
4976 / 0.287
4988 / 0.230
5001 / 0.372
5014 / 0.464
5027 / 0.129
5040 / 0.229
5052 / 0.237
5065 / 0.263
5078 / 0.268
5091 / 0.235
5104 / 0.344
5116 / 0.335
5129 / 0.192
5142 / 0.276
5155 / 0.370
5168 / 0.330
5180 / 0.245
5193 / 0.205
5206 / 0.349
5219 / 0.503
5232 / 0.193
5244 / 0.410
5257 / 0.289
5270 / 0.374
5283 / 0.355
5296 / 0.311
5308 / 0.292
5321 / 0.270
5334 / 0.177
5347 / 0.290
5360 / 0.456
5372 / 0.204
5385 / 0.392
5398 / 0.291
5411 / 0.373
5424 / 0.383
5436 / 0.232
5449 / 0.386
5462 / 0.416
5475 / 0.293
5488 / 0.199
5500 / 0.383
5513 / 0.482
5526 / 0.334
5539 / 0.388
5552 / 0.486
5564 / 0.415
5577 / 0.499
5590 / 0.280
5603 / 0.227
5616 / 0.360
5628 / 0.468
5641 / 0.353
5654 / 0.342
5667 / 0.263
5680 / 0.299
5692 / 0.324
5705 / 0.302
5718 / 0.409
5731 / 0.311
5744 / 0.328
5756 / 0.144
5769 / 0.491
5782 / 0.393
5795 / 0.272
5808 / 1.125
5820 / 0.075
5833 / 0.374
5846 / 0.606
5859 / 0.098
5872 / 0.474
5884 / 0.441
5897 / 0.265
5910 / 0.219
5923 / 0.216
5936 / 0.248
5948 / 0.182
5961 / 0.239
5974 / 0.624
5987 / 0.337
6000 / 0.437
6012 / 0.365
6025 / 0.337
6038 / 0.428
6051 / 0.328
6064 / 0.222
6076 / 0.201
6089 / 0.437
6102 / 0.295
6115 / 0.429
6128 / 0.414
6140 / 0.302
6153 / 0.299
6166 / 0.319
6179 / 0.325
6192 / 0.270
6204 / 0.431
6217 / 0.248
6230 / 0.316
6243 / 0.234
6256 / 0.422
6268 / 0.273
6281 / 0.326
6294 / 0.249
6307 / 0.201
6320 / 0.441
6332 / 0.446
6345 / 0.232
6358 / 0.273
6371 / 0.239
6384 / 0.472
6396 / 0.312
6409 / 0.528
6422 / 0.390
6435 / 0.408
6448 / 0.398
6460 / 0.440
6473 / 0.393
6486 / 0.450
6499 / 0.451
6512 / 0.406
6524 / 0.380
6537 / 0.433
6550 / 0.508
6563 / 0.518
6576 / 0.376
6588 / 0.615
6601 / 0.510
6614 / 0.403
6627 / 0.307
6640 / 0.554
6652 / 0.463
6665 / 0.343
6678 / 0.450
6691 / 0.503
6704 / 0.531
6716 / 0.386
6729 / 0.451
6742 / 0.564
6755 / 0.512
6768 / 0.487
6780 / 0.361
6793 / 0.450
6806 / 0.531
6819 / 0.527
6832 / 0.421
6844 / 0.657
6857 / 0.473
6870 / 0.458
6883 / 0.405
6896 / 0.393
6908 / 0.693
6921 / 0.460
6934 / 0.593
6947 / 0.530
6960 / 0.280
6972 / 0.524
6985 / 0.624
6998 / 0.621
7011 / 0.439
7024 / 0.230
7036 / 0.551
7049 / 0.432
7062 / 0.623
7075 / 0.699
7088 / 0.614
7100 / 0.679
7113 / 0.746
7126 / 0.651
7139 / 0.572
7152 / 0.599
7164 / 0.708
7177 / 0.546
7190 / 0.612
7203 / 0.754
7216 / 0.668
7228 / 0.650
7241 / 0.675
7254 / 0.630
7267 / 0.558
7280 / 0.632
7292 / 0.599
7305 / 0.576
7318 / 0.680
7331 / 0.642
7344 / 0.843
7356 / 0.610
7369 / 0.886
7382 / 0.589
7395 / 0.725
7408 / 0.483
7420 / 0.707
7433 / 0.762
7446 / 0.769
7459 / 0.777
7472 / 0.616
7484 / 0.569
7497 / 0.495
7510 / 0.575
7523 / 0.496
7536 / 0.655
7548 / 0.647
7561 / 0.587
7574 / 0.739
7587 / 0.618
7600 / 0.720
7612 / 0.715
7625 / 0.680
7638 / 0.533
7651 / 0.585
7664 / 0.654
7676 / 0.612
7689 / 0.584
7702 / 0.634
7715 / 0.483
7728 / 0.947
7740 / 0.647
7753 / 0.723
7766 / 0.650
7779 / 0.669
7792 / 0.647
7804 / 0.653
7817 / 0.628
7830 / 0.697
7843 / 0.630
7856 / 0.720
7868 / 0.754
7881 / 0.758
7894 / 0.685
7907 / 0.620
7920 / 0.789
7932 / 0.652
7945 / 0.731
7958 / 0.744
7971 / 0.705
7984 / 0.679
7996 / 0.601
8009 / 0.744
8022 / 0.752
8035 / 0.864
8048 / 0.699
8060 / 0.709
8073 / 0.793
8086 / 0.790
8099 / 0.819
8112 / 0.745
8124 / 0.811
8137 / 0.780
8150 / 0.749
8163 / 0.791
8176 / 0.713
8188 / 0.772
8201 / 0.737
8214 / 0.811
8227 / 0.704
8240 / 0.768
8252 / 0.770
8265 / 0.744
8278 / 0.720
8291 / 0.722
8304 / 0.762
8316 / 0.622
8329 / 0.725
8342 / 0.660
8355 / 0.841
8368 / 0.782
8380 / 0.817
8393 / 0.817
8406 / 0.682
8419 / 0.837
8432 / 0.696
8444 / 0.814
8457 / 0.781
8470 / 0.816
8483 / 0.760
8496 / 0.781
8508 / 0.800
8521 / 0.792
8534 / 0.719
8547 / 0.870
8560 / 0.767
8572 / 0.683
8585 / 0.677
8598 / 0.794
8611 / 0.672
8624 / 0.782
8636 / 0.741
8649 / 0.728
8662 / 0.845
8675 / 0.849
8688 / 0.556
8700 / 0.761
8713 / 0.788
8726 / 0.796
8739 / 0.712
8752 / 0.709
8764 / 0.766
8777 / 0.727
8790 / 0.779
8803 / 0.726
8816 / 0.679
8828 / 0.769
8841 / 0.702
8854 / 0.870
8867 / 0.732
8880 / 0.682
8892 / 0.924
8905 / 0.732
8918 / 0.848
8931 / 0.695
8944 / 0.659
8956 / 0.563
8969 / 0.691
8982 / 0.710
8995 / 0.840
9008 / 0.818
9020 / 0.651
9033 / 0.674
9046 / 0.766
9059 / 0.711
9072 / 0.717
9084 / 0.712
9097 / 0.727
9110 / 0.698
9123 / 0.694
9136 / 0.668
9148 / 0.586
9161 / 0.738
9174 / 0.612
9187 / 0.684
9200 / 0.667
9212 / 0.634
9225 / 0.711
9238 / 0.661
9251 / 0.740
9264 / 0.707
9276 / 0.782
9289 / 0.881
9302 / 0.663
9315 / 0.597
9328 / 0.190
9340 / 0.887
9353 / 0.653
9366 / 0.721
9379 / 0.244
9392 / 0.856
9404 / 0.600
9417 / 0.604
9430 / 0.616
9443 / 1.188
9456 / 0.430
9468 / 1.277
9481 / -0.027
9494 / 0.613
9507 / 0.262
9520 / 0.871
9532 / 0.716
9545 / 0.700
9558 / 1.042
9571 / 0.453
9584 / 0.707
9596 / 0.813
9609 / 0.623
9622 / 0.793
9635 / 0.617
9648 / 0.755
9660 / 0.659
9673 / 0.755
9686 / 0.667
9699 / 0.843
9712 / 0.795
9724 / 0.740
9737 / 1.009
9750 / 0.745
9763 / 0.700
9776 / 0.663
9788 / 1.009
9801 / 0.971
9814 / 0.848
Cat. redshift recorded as 0.77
